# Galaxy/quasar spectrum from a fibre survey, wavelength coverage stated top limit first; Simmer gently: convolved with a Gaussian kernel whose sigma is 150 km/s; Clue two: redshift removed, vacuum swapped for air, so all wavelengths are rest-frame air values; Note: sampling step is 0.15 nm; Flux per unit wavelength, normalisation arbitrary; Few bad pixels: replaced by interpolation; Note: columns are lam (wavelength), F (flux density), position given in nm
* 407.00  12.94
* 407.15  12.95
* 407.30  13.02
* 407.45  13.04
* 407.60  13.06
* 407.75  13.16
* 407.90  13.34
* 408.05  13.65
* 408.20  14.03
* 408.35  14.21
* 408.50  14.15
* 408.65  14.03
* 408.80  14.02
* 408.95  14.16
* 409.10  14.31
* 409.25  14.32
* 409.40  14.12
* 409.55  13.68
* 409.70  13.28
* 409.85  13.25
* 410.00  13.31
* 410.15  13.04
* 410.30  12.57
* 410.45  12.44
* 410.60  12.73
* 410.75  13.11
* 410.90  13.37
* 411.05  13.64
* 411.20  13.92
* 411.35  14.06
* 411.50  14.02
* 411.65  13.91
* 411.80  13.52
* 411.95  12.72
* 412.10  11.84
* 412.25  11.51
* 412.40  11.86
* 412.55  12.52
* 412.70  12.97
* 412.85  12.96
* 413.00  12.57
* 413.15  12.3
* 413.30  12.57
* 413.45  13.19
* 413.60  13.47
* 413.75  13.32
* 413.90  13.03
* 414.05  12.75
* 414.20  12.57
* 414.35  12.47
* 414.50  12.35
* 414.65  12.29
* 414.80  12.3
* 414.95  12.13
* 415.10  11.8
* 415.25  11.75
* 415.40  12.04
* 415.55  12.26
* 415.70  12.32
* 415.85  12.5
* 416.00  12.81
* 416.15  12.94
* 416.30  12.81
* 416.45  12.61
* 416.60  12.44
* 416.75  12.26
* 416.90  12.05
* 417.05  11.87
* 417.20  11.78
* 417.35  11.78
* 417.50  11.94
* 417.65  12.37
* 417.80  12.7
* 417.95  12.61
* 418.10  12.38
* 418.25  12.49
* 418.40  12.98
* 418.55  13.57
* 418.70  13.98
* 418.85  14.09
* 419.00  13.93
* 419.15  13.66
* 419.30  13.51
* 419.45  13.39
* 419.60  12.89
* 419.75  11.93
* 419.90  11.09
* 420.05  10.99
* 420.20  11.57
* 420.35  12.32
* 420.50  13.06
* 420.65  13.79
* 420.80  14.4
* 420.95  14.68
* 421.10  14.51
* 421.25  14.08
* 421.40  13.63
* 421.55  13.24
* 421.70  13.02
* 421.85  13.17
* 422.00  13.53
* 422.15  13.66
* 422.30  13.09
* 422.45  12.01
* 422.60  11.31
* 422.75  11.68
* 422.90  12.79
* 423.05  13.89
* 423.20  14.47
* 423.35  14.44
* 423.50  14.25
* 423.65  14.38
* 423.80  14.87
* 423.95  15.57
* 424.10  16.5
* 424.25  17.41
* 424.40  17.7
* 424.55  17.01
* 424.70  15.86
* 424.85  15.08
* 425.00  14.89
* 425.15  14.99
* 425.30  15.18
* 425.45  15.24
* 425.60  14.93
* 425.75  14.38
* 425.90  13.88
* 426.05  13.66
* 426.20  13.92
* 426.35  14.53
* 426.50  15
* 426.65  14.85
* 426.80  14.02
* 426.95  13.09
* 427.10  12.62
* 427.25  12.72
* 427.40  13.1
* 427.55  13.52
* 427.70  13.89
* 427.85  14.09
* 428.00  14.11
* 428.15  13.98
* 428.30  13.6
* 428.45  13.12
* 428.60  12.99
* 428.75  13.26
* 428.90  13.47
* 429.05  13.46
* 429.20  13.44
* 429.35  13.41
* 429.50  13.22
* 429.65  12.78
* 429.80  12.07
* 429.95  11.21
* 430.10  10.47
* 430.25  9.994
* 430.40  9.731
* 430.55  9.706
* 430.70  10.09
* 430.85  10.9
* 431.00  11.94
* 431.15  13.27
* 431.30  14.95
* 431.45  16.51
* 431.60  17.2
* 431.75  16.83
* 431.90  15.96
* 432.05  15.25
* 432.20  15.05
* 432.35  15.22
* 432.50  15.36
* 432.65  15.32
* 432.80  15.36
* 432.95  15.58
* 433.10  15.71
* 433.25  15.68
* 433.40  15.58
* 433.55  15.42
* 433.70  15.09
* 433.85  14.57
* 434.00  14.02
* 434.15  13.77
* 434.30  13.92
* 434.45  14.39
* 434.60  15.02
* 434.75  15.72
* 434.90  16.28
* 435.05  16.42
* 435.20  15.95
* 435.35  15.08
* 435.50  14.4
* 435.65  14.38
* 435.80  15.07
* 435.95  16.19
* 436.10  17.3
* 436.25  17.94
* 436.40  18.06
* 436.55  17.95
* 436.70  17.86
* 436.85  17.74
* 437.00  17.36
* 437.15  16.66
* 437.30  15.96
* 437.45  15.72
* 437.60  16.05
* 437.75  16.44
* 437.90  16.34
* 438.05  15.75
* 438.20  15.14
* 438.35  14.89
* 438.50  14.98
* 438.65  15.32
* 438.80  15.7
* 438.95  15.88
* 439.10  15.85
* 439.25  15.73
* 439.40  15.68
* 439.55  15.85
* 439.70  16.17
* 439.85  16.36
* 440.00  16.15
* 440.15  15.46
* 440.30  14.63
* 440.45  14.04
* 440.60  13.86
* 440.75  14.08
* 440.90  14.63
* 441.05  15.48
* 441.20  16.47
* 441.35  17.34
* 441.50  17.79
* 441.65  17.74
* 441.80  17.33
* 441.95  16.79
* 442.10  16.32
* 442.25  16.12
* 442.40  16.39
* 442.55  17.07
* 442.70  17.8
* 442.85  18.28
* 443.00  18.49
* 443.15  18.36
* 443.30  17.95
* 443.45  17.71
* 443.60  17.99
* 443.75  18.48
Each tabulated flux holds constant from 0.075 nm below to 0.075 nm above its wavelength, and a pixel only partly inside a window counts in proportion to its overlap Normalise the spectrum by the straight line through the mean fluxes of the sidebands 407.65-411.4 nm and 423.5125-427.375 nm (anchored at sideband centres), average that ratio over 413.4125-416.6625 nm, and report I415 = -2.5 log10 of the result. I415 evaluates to 0.12 mag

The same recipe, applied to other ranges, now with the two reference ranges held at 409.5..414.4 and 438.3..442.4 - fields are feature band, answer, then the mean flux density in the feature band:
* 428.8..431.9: 0.16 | 12.8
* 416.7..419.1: 0.07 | 12.7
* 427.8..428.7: 0.08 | 13.6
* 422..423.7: 0.06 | 13.3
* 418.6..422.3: 0.05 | 13.3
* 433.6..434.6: 0.06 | 14.4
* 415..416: 0.10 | 12.2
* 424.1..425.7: -0.11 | 15.8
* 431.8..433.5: -0.03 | 15.5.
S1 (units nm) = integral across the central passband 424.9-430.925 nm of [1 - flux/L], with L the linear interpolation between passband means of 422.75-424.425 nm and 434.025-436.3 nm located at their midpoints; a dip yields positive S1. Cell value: 0.749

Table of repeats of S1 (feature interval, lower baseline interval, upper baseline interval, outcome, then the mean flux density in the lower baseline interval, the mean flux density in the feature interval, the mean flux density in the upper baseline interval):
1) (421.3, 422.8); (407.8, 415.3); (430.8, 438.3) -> 0.14 nm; 13.1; 12.9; 15.6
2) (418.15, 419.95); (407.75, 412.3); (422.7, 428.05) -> 0.12 nm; 13.5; 13.1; 14.5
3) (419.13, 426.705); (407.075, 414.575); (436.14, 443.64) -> 0.29 nm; 13.2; 14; 16.4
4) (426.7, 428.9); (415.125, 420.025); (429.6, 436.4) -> 0.06 nm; 12.6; 13.5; 14.5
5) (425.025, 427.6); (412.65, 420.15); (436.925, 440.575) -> -0.03 nm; 12.6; 14.1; 15.7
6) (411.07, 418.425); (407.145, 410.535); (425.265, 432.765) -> 0.53 nm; 13.5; 12.6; 13.6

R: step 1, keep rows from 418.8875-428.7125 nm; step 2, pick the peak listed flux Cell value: 17.7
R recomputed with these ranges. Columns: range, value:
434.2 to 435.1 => 16.42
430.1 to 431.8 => 17.2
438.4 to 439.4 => 15.88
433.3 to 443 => 18.49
